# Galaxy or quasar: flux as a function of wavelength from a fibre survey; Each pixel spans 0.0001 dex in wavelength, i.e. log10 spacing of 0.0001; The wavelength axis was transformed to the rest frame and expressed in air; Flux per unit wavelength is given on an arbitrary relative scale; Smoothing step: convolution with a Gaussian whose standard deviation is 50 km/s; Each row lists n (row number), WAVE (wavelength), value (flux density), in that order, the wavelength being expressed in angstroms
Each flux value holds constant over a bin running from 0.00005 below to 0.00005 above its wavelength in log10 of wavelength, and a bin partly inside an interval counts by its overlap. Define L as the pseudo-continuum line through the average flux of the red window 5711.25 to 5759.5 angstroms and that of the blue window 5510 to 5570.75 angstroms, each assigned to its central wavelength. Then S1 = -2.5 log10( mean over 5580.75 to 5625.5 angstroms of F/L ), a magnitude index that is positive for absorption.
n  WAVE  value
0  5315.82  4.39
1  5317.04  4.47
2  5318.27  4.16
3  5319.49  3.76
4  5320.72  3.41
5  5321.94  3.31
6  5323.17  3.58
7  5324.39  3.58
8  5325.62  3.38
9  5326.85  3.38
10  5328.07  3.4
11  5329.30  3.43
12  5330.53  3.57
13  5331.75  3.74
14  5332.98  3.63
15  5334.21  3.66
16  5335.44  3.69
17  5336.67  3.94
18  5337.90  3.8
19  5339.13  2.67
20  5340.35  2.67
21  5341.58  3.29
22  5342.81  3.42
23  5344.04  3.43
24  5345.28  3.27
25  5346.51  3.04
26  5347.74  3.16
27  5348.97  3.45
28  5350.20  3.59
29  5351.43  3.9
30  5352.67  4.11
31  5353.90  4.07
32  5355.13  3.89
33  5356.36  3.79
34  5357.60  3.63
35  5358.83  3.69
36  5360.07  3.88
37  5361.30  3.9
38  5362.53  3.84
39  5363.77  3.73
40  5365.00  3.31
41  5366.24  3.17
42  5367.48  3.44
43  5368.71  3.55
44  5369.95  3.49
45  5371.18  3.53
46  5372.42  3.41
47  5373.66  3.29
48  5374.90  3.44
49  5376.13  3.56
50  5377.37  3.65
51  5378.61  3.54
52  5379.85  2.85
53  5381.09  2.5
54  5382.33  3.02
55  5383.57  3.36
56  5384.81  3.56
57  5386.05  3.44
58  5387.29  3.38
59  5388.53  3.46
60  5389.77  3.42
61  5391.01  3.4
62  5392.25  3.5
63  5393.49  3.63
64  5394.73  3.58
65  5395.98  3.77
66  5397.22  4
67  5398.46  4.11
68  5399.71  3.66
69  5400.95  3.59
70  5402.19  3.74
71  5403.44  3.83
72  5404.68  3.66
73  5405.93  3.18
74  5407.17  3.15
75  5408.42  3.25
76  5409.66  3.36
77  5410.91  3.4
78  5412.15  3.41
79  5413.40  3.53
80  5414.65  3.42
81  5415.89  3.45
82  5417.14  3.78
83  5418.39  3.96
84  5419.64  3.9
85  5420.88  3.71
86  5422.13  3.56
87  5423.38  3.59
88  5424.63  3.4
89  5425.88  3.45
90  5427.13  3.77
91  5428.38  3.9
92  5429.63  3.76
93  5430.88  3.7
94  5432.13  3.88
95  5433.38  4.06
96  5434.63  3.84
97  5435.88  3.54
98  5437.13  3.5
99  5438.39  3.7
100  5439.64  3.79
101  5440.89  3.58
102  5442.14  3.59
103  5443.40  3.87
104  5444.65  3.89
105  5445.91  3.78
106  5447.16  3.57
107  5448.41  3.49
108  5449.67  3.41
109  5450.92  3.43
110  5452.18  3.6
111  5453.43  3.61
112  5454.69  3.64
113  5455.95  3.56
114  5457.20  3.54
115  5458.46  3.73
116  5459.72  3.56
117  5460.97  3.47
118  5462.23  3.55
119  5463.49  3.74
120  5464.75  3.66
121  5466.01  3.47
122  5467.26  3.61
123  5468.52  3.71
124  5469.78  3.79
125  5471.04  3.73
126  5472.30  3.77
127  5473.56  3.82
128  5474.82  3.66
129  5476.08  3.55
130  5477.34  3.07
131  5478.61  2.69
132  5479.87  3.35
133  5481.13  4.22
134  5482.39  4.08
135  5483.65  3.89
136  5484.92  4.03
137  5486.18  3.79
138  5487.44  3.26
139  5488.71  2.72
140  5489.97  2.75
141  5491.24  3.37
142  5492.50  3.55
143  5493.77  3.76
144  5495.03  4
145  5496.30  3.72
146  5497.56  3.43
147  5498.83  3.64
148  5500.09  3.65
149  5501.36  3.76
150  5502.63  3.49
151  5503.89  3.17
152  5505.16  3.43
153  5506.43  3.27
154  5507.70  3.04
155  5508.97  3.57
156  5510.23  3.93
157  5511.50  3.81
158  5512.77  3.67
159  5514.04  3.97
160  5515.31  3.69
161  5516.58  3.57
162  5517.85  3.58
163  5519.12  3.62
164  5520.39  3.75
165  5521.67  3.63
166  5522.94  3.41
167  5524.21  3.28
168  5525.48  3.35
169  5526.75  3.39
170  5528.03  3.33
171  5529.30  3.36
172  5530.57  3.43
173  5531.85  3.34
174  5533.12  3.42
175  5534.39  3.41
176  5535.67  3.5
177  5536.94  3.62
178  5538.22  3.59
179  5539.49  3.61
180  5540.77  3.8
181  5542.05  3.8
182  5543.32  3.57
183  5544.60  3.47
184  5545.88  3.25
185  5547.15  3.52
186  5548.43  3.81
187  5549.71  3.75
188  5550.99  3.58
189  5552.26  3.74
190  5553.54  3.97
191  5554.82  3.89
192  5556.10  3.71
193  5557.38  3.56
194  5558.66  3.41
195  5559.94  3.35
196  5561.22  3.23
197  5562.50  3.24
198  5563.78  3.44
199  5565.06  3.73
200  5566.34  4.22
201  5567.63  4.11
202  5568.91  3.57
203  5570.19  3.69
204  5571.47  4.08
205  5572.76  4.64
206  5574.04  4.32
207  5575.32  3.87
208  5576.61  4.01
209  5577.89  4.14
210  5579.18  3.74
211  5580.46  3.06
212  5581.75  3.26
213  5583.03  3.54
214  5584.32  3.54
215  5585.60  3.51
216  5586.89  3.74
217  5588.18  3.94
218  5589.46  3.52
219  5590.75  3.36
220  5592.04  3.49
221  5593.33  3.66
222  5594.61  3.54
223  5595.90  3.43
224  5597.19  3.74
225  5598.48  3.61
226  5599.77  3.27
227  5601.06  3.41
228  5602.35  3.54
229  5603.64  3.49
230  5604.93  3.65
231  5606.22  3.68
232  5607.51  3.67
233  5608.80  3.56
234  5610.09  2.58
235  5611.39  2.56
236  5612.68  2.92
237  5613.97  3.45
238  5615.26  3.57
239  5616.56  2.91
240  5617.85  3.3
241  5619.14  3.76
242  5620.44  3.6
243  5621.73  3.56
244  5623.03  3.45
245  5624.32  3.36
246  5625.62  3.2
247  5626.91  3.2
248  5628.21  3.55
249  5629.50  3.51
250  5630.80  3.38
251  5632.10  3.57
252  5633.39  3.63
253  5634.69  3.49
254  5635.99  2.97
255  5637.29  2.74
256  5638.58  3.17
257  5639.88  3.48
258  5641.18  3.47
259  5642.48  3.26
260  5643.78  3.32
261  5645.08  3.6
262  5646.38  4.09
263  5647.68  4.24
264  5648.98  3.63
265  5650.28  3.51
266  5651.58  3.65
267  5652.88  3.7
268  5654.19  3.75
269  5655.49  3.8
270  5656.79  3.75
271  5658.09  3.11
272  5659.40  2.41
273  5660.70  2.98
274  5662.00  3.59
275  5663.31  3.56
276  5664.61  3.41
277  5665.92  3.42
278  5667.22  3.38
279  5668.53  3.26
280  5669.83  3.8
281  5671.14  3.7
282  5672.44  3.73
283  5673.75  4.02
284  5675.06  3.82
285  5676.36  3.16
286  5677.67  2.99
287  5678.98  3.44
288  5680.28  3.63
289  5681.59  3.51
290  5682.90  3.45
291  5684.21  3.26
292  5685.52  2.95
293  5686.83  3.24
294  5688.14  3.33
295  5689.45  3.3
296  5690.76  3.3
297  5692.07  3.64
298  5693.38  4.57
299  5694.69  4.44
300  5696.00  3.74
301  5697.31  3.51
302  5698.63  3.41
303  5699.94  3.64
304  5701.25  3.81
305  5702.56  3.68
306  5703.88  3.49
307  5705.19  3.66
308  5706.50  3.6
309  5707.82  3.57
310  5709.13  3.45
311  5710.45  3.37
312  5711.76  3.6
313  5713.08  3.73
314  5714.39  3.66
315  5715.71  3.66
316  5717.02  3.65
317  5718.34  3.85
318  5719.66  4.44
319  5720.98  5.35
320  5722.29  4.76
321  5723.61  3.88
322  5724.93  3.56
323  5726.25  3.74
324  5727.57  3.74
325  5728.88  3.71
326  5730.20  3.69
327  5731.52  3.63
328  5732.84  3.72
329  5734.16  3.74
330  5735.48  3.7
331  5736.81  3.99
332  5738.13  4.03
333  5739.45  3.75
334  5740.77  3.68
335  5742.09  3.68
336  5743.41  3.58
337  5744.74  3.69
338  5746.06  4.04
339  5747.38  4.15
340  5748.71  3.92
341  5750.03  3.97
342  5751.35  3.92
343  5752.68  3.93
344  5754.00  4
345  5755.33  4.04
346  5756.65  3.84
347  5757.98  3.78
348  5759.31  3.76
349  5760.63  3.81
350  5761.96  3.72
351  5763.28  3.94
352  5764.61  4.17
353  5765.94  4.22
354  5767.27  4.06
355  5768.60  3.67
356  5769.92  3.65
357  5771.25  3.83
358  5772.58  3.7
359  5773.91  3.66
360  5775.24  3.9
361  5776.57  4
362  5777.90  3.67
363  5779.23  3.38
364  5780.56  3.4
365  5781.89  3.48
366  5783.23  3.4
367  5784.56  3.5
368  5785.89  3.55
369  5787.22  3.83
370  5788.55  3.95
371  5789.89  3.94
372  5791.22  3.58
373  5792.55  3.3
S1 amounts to 0.08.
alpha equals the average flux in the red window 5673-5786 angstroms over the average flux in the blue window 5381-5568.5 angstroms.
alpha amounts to 1.04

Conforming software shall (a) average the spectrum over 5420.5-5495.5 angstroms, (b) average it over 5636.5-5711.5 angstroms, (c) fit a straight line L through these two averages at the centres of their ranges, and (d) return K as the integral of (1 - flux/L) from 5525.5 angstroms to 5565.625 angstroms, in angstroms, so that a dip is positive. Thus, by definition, 0.4 angstroms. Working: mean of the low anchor 3.62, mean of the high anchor 3.52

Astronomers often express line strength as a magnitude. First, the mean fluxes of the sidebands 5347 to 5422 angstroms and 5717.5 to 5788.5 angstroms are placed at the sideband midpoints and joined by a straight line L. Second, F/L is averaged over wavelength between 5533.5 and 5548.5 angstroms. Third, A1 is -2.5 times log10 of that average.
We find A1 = 0.03 mag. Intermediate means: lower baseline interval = 3.55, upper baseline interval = 3.85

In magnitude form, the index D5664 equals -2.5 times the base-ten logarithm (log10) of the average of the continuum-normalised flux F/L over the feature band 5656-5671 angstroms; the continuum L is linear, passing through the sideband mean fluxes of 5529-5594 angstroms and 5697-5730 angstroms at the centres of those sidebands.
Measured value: 0.119 mag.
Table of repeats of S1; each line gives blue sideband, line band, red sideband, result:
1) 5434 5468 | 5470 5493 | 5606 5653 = 0.019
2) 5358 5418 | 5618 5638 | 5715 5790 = 0.100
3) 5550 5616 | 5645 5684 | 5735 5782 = 0.052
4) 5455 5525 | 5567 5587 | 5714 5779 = -0.037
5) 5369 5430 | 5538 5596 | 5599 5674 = -0.067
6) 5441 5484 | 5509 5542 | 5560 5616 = 0.011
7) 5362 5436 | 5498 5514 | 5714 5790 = 0.024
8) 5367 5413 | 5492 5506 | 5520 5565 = -0.026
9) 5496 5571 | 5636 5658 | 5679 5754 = 0.041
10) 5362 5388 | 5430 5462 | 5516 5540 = -0.069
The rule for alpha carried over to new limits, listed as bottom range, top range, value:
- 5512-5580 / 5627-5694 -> 0.95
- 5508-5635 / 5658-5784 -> 1.04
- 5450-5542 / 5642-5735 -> 1.02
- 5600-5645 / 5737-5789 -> 1.13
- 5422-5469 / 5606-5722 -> 0.97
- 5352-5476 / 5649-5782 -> 1.03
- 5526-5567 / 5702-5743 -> 1.07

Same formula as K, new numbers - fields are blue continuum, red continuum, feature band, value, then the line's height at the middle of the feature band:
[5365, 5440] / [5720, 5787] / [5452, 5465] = -0.07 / 3.59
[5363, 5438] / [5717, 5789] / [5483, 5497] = 0.32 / 3.61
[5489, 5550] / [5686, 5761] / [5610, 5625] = 1.56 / 3.66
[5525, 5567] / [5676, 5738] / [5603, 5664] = 3.61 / 3.63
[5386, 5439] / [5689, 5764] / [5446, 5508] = 1.75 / 3.65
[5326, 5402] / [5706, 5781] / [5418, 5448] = -1.22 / 3.57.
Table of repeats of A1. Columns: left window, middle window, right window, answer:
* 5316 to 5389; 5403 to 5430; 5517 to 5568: -0.01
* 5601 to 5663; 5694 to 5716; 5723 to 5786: 0.00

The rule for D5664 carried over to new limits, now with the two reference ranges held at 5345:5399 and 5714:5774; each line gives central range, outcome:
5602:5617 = 0.14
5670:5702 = 0.08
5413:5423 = -0.03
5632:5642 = 0.15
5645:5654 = 0.00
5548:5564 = 0.03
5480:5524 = 0.02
